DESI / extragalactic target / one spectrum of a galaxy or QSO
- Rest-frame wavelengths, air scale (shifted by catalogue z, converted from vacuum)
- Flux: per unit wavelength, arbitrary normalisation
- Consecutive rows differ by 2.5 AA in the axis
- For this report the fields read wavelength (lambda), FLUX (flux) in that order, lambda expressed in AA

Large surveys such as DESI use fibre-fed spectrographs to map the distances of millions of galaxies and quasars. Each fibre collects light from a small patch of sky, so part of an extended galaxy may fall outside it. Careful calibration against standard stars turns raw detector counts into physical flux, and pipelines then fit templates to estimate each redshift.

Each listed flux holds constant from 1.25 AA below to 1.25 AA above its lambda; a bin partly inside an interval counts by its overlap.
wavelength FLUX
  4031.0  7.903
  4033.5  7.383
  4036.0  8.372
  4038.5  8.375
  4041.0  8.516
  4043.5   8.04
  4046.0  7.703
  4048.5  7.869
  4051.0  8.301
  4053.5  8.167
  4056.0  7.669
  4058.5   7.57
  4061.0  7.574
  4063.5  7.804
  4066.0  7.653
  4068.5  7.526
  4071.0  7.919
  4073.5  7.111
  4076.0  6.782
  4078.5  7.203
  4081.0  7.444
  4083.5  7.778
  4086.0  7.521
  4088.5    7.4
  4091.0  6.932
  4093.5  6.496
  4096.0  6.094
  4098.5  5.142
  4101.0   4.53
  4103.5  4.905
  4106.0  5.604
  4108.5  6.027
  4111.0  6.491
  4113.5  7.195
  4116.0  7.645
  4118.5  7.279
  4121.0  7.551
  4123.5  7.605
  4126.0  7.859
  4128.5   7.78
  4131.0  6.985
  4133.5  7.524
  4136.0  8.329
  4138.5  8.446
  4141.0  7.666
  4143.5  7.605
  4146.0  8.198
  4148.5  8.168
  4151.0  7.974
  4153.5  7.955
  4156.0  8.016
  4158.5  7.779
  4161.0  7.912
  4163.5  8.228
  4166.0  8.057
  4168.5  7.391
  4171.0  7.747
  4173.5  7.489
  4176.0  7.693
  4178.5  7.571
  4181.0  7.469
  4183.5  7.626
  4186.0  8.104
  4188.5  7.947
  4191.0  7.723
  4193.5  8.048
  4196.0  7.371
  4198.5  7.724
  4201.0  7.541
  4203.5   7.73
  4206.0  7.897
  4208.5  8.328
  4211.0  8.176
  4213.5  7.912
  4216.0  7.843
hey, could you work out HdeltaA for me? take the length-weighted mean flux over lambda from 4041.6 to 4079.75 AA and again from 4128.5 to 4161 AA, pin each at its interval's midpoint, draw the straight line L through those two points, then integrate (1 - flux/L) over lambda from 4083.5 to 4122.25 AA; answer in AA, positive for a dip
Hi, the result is 6.4 AA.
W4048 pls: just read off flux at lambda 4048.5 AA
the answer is 7.869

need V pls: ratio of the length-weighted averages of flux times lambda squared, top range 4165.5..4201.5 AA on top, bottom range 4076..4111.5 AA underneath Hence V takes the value 1.25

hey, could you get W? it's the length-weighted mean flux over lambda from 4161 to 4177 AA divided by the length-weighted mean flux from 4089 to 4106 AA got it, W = 1.35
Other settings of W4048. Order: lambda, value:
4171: 7.747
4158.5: 7.779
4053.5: 8.167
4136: 8.329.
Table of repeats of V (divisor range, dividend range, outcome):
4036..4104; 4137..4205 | 1.13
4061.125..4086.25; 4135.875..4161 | 1.11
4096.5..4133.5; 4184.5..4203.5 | 1.22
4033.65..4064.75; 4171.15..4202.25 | 1.03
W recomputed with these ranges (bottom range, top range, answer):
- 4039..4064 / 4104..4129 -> 0.88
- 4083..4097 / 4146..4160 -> 1.14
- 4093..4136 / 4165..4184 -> 1.14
